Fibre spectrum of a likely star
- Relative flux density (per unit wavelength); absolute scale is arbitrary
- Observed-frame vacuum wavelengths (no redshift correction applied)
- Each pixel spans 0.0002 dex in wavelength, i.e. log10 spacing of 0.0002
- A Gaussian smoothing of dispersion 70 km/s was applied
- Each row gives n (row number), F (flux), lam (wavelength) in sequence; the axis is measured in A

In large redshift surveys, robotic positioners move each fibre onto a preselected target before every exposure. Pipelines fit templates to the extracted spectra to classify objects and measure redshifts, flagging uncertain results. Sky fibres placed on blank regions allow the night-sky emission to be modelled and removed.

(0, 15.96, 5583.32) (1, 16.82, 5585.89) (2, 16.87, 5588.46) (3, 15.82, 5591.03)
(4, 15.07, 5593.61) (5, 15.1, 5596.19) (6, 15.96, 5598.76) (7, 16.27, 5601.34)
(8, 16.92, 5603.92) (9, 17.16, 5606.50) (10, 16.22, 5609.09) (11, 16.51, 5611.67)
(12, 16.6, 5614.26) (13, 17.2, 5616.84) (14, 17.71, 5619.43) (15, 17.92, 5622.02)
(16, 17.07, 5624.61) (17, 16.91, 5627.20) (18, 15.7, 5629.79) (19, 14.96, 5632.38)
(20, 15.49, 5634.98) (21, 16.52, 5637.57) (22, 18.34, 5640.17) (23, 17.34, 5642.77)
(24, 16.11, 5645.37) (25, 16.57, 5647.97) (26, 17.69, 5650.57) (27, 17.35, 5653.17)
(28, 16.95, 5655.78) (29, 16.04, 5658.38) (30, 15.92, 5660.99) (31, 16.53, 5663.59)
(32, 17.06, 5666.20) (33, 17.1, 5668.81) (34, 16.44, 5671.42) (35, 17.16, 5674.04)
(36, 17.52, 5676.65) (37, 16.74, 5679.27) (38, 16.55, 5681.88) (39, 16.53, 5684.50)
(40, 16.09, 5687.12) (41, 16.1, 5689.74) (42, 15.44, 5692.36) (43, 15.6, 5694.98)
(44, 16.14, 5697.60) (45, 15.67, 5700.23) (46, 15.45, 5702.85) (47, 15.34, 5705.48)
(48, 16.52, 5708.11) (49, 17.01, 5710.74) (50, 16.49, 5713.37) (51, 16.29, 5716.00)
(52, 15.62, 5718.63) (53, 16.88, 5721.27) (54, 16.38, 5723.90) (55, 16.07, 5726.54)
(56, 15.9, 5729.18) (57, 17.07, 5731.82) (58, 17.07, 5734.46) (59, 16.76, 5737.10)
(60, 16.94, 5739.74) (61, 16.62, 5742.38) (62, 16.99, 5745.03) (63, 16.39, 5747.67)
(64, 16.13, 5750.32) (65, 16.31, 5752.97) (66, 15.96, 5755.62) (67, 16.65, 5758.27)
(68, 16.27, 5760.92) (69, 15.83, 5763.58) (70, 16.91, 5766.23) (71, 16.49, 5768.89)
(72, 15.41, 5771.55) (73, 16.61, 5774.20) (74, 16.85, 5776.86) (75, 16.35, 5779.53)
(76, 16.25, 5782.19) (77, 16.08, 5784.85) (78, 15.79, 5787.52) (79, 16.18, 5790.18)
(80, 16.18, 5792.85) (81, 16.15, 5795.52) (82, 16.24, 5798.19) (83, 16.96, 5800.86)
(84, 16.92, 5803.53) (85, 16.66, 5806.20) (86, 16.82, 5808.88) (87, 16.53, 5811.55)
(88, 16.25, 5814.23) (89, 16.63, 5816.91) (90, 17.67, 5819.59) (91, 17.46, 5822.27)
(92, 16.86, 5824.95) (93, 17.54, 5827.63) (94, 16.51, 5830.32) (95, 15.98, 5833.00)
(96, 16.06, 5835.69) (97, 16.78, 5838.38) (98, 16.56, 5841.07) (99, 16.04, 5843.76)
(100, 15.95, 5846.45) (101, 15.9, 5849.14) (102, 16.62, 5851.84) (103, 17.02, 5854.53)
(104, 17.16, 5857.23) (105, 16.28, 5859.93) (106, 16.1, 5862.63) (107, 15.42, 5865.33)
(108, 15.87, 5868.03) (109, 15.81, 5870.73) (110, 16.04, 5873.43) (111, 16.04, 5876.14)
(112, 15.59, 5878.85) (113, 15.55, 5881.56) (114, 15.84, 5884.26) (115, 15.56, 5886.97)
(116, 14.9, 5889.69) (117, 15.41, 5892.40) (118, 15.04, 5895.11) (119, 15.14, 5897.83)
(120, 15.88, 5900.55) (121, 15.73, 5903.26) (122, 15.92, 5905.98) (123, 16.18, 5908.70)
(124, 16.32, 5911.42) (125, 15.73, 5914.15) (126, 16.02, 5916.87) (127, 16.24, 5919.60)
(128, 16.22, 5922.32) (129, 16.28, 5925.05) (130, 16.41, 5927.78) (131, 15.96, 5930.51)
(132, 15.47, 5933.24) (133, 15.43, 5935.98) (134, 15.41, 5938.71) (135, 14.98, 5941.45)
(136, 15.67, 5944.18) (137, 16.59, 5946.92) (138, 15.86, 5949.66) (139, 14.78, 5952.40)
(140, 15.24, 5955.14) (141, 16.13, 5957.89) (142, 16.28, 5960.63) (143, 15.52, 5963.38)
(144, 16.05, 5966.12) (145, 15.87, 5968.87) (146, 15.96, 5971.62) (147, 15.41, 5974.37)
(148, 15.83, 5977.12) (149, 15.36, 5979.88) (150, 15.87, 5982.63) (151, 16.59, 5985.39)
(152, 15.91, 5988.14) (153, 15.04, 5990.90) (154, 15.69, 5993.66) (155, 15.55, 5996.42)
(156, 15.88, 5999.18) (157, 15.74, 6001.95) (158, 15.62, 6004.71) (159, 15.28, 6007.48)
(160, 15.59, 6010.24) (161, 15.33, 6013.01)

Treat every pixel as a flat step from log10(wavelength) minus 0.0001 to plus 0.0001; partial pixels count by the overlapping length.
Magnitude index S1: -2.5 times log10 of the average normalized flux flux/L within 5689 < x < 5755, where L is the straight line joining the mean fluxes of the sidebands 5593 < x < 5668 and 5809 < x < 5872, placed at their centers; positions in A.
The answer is 0.018 mag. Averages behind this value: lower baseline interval 16.6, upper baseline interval 16.5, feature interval 16.3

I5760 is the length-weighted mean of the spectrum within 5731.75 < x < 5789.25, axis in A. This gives 16.4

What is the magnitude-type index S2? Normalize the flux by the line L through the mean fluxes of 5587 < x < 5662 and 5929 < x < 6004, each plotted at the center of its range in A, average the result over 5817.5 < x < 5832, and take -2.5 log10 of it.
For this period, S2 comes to -0.07 mag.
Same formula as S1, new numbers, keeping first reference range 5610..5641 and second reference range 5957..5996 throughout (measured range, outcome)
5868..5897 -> 0.03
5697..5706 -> 0.06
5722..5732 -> 0.01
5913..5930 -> -0.01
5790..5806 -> -0.01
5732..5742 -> -0.03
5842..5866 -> -0.01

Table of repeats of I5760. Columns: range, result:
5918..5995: 15.8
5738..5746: 16.8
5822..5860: 16.6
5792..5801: 16.3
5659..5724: 16.3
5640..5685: 16.9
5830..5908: 15.9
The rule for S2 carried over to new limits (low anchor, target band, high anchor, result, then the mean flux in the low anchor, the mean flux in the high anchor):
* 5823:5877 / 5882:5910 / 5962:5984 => 0.038 mag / 16.3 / 15.7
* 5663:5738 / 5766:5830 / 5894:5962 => -0.029 mag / 16.4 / 15.8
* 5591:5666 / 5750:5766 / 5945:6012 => 0.001 mag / 16.6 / 15.7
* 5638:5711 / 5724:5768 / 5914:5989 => -0.009 mag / 16.5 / 15.8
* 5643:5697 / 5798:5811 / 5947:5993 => -0.036 mag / 16.6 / 15.8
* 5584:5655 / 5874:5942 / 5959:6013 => 0.012 mag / 16.6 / 15.7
